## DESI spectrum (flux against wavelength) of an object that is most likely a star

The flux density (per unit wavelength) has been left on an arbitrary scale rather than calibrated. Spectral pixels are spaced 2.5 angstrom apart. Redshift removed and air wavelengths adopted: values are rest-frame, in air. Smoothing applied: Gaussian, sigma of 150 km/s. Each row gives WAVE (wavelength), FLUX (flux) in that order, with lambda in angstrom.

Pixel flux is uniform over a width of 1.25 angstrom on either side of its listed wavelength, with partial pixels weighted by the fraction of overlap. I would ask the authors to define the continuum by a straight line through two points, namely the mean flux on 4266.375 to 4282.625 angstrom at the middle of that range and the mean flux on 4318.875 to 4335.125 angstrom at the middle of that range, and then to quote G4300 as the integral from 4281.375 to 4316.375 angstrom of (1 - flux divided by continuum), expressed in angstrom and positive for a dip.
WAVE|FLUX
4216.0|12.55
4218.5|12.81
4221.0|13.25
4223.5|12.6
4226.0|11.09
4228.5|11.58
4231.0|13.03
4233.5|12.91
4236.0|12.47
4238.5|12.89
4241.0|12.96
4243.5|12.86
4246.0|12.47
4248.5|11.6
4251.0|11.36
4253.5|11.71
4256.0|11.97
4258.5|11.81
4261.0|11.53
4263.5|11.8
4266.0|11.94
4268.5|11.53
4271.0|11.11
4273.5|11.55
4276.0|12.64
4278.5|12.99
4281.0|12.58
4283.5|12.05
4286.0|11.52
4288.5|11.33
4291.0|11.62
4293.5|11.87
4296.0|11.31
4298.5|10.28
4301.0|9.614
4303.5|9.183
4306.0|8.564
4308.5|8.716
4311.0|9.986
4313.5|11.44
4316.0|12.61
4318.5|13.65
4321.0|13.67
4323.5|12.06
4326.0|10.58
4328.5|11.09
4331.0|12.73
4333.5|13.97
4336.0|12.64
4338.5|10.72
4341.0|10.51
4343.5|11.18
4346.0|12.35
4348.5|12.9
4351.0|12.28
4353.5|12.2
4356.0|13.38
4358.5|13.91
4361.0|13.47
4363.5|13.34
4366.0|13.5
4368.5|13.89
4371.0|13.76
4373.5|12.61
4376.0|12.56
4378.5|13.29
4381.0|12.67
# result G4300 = 4.3 angstrom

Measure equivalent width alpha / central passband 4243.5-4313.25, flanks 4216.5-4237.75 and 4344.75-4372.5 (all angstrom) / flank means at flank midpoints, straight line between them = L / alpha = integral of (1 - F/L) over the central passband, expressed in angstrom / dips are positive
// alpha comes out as 7.8 angstrom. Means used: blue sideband 12.5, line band 11.3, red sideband 13.2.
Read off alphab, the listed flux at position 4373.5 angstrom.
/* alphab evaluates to 12.61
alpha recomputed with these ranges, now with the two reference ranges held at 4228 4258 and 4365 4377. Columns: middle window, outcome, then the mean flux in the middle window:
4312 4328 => 0.81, 12.2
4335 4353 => 1.75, 11.8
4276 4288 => 0.33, 12.3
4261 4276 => 1.01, 11.7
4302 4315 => 3.22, 9.64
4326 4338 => 0.65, 12.3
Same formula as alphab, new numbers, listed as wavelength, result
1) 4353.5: 12.2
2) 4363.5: 13.34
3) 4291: 11.62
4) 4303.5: 9.183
